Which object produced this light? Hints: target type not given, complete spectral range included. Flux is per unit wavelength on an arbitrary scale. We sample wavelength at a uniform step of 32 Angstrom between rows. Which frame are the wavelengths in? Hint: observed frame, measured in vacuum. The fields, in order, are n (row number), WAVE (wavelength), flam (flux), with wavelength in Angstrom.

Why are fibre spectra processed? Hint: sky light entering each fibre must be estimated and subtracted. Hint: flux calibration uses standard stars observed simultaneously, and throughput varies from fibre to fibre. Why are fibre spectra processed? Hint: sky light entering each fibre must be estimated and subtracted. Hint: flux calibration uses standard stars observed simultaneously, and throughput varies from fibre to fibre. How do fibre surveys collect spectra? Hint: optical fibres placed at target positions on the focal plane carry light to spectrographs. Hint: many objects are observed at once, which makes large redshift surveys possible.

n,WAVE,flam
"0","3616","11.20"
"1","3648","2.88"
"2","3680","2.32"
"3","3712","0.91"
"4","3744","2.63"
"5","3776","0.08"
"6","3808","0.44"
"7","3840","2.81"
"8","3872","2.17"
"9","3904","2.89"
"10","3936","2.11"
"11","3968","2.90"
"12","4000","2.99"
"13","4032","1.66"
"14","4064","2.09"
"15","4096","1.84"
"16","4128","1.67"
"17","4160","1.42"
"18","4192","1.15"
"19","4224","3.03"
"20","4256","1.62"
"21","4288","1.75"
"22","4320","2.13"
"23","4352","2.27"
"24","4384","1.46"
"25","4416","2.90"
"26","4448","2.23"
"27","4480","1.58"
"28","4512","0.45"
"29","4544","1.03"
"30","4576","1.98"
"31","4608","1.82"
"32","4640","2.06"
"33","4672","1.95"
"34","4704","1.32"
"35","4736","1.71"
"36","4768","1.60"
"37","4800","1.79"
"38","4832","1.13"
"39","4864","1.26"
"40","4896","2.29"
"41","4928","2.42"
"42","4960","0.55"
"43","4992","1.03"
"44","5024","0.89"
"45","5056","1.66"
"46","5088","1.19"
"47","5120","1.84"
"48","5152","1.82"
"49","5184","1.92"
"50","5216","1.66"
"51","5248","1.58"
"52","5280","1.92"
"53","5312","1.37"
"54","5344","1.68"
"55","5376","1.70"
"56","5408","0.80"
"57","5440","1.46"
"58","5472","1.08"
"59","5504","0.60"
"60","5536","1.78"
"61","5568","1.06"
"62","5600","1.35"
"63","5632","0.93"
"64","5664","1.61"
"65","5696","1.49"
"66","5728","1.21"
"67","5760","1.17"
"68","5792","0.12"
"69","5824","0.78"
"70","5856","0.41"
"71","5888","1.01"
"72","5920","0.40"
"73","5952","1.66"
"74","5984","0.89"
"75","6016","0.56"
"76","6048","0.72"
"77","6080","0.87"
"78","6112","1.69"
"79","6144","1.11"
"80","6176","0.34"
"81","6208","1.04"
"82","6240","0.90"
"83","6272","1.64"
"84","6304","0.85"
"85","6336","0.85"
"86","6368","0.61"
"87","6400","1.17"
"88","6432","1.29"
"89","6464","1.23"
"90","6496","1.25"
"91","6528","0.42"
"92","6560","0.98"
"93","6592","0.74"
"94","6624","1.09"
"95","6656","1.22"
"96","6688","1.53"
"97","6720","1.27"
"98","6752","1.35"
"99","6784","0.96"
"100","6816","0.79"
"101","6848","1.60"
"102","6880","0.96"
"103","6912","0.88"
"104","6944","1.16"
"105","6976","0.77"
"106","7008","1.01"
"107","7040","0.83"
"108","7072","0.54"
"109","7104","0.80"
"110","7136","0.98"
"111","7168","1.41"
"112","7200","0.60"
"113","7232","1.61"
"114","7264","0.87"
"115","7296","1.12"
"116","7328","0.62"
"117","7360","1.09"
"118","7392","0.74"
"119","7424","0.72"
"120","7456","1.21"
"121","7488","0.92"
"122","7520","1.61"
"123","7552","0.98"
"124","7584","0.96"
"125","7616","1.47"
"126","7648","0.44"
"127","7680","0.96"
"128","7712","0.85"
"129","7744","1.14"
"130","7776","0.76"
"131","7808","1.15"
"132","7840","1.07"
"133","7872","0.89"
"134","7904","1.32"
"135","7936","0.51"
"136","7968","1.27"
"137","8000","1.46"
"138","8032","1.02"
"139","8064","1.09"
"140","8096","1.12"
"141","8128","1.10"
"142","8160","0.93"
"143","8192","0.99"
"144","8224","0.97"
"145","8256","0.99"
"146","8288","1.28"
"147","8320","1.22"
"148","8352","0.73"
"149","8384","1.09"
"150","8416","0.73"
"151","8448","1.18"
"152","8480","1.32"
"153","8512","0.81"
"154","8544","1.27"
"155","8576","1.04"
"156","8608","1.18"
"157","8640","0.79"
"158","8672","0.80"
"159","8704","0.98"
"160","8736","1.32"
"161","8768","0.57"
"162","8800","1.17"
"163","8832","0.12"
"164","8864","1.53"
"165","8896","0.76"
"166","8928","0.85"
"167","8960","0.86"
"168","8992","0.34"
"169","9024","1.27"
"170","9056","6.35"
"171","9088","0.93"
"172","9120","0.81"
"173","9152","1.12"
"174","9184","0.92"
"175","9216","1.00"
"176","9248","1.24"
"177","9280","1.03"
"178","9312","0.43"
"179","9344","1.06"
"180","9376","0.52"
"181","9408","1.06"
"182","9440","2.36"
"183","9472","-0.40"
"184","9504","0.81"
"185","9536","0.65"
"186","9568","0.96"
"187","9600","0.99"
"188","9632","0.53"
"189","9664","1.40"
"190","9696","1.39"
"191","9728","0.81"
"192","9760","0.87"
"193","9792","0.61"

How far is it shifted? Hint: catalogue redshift 1.430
